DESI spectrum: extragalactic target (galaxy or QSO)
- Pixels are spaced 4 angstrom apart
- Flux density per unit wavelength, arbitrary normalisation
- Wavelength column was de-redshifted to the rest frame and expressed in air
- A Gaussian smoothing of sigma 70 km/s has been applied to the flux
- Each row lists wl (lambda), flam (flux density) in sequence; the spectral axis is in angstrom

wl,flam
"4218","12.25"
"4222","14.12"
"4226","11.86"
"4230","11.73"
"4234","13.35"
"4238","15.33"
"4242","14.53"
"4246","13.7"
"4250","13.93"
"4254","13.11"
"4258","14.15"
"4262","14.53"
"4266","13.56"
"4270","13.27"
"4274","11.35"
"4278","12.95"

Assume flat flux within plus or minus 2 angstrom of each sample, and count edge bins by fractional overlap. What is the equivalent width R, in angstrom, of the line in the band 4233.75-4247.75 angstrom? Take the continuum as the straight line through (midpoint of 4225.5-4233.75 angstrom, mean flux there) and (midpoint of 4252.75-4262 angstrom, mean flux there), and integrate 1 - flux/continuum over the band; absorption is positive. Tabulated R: -1.7 angstrom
